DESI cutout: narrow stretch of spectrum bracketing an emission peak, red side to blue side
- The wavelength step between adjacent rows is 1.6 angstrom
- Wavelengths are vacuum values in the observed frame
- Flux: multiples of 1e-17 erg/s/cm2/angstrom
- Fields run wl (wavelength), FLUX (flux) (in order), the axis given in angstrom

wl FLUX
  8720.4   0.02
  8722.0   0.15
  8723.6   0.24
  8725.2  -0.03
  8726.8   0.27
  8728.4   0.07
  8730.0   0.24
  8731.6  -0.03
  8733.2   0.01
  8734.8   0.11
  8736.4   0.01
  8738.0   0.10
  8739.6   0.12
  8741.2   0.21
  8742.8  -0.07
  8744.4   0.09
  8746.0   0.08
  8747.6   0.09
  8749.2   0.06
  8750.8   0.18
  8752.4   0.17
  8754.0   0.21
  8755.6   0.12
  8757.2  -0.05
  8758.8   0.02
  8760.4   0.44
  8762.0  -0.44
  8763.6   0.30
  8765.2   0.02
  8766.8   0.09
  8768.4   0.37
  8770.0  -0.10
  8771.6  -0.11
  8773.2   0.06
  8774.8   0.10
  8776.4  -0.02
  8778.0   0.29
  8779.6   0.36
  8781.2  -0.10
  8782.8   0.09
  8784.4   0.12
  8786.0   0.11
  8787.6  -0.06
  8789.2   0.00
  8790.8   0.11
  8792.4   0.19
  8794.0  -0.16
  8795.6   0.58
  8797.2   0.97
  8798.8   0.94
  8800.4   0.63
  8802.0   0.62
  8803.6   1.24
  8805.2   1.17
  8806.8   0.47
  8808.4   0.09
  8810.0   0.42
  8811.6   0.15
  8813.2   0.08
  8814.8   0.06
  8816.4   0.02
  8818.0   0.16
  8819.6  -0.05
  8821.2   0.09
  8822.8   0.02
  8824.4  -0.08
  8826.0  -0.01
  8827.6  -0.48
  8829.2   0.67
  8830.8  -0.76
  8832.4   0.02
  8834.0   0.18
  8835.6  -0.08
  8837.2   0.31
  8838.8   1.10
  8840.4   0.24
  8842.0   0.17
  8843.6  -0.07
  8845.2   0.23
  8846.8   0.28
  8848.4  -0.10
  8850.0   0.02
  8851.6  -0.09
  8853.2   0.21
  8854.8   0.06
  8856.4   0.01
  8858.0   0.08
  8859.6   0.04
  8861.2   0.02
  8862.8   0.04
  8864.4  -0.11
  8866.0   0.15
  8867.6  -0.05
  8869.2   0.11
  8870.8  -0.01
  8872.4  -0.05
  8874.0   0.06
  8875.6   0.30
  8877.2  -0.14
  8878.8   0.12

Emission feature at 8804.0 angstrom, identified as [O II] 3727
